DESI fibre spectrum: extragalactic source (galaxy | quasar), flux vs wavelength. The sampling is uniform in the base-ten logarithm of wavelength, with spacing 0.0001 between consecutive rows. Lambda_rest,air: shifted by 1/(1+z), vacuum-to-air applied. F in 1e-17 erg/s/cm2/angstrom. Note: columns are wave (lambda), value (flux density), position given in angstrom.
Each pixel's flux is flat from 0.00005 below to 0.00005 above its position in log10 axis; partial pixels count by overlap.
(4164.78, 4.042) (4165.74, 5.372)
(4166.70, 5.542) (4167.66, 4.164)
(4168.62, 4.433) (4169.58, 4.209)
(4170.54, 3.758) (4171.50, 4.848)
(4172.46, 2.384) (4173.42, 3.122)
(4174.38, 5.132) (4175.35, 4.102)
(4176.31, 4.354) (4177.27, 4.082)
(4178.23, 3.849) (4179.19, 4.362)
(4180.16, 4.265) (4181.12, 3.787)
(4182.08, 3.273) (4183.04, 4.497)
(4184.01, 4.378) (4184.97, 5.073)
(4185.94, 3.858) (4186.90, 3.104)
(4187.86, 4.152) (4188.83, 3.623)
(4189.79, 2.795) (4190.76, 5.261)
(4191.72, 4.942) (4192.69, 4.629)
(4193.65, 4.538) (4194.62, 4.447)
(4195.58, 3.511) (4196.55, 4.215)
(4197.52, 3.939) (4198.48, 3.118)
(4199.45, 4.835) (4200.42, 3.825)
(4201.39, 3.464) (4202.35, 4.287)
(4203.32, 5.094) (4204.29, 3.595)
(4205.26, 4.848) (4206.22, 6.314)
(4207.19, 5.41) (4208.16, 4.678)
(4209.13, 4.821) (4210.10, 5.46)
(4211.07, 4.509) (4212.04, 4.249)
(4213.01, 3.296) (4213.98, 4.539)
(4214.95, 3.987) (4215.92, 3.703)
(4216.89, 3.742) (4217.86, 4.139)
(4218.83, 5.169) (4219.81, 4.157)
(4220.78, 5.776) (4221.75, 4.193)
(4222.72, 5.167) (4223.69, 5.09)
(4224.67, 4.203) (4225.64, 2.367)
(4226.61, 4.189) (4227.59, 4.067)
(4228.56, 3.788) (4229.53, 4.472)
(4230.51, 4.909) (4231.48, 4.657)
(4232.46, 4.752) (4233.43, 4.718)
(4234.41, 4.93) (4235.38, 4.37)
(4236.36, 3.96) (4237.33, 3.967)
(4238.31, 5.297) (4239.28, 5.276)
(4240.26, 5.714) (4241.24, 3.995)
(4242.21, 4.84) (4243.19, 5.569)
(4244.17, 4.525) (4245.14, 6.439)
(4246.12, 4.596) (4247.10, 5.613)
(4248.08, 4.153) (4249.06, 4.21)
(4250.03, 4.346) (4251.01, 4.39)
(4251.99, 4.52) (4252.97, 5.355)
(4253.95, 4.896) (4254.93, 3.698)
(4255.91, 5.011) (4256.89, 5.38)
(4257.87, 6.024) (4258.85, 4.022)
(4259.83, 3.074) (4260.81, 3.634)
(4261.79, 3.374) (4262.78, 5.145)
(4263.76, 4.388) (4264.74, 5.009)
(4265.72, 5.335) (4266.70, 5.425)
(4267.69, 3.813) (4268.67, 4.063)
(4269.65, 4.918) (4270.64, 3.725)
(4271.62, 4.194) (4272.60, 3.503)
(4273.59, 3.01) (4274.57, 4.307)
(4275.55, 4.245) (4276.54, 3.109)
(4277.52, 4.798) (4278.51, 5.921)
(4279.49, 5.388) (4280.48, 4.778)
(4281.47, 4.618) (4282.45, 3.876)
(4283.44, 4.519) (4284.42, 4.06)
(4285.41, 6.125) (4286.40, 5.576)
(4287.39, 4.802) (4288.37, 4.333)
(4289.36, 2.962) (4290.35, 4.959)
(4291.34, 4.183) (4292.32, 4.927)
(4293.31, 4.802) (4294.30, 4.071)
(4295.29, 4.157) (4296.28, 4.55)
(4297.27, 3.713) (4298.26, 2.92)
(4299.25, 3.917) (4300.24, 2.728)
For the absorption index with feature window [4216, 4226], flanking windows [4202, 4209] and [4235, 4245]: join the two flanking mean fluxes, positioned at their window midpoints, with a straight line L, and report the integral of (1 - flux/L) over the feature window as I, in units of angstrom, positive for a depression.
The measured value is 1.0 angstrom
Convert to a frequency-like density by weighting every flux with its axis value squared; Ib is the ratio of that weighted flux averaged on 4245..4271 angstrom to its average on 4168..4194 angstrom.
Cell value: 1.16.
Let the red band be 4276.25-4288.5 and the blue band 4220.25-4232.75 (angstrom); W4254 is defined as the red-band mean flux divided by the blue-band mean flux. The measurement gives 1.08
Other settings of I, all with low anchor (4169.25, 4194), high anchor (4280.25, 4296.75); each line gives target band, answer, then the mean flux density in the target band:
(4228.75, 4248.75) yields -2.2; 4.82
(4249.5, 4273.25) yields -0.2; 4.46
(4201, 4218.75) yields -1.1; 4.48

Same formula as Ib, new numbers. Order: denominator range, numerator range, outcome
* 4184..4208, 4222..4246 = 1.10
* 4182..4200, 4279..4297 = 1.16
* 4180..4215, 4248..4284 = 1.07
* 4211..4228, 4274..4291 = 1.12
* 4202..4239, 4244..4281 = 1.03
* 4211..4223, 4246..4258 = 1.11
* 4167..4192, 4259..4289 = 1.14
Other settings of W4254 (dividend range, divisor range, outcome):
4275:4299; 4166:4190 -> 1.10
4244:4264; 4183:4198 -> 1.10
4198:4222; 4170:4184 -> 1.11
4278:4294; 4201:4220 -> 1.06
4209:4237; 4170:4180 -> 1.09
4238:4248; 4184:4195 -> 1.22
